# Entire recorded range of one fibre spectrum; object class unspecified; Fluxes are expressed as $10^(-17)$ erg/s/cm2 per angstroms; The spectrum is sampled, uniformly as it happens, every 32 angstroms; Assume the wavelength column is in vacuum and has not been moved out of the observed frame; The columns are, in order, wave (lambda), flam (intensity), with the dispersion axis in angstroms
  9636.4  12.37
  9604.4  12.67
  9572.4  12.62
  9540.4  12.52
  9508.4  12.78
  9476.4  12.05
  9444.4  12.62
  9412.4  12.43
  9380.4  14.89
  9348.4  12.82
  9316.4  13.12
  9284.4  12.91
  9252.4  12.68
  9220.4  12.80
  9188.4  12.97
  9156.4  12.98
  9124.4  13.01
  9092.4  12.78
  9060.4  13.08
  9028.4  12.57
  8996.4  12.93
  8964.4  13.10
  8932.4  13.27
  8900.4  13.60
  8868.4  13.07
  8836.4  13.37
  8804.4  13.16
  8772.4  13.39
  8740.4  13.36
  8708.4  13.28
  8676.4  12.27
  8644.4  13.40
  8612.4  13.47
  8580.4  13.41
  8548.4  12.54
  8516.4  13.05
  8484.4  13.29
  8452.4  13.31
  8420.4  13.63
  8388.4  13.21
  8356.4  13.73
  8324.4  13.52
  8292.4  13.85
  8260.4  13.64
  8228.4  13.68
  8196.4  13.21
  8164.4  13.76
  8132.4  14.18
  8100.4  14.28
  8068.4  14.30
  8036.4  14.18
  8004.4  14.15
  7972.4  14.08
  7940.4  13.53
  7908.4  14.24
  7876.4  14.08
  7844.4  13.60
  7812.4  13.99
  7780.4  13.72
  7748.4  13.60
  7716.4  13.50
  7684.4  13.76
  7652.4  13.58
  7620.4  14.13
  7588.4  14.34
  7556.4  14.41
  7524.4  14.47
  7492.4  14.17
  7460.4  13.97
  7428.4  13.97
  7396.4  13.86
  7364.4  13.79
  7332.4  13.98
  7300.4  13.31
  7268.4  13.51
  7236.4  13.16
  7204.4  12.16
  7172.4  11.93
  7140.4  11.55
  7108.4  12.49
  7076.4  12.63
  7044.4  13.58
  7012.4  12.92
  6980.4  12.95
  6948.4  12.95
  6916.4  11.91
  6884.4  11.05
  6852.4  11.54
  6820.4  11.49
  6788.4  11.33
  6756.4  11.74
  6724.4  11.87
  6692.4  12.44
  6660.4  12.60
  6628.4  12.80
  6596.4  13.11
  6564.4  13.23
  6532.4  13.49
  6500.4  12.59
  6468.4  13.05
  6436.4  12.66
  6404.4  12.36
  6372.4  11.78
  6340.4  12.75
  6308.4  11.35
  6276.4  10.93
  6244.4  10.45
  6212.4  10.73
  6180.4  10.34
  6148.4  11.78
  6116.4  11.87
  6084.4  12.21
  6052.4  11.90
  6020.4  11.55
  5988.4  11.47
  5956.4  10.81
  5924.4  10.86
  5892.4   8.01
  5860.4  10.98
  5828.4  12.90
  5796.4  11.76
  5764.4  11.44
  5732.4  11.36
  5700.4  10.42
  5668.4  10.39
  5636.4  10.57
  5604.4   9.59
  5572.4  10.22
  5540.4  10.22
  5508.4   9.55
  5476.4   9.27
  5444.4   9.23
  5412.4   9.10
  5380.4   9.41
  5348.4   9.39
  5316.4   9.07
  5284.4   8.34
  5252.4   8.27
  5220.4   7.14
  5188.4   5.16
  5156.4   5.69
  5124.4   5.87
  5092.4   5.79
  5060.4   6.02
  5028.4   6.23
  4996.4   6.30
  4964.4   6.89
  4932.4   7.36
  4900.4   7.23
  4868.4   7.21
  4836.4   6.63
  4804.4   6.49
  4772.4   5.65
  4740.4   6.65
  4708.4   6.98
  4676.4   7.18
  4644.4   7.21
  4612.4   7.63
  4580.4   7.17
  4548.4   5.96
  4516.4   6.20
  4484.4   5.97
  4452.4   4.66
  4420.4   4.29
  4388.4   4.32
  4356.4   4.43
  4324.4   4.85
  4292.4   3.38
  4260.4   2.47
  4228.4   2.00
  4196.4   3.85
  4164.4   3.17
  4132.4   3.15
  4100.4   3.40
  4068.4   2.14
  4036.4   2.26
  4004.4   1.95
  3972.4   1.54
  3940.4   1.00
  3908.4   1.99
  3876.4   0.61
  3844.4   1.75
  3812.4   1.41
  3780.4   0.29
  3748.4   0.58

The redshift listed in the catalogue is 0.00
